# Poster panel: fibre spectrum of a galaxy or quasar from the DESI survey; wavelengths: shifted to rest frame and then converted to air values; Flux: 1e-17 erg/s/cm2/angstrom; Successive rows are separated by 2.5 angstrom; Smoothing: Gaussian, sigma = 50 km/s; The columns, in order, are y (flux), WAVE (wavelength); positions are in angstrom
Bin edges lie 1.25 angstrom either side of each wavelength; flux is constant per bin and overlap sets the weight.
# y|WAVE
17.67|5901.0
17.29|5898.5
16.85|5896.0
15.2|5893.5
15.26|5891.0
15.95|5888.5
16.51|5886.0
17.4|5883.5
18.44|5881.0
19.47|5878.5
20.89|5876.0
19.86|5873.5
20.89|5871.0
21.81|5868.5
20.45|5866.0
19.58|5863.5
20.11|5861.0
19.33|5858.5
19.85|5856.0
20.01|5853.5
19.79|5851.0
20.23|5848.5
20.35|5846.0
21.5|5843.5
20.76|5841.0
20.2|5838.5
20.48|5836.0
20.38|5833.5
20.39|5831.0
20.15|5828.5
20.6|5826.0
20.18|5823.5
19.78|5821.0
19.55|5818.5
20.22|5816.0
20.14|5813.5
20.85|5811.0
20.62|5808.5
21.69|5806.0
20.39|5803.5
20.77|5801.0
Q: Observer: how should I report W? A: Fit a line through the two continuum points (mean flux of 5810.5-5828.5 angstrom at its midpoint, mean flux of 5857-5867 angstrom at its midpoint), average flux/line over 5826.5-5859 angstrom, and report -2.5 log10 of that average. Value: -0.02 mag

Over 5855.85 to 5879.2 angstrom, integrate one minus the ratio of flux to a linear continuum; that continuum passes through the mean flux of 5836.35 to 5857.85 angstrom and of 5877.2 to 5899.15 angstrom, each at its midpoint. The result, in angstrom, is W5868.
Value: -2.07 angstrom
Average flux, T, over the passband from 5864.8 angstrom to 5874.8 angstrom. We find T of 20.8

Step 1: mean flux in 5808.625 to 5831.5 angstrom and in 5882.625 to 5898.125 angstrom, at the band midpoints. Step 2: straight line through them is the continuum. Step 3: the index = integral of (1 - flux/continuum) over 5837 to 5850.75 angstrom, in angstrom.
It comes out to -1.2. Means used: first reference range 20.2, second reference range 16.2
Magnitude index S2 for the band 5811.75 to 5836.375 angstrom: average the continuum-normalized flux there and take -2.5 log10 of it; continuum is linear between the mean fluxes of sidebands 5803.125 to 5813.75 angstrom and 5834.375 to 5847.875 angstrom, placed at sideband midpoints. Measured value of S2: 0.03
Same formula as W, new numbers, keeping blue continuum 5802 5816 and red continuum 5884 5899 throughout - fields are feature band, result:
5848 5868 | -0.113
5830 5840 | -0.060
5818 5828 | -0.008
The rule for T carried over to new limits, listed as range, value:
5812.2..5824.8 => 20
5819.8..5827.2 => 20.2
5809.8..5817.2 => 20.4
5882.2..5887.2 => 17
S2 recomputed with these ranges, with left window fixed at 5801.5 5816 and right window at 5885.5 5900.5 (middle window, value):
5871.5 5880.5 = -0.17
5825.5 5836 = -0.05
